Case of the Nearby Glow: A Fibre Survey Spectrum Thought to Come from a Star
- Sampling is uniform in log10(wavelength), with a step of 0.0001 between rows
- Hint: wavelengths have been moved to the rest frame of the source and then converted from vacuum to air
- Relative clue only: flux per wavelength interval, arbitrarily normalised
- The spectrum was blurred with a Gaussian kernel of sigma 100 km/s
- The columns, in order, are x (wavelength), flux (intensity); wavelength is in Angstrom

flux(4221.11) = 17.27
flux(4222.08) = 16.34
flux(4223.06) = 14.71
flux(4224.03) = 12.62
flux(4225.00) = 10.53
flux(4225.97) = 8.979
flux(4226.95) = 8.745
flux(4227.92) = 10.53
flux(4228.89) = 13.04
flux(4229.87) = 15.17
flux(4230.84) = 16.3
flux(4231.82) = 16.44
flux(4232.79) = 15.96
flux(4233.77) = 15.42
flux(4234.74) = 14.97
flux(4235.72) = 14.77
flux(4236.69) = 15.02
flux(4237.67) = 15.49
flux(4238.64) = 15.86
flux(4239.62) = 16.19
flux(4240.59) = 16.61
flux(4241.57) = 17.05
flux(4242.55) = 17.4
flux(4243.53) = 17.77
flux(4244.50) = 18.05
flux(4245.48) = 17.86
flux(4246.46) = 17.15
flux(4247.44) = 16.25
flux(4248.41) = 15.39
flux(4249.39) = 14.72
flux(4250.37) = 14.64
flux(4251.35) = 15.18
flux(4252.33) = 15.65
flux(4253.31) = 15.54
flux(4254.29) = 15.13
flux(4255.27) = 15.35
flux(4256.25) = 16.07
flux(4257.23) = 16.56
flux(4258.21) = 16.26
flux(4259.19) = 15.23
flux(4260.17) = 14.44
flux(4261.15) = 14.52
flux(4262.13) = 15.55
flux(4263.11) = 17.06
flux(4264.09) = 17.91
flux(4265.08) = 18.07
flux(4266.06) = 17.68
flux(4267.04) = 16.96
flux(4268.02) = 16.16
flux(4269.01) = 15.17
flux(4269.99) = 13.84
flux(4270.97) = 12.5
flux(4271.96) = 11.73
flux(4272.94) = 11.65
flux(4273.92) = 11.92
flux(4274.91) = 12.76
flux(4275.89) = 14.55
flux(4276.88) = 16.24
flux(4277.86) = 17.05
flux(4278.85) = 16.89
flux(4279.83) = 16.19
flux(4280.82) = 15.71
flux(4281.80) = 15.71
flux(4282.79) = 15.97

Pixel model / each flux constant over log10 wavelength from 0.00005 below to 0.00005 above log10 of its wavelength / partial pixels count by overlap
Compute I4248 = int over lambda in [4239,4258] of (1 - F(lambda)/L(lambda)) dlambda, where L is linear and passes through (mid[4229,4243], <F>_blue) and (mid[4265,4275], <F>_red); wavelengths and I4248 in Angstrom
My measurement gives -1.2 Angstrom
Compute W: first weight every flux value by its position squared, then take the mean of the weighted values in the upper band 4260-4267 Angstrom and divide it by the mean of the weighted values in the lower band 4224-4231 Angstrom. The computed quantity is 1.44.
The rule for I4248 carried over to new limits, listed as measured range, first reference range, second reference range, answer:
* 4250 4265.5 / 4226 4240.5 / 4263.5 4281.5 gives -0.95 Angstrom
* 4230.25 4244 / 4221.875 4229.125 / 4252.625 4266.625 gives -2.98 Angstrom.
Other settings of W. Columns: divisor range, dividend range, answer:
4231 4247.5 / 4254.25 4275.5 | 0.93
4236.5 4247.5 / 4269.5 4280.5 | 0.86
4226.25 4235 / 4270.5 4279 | 1.01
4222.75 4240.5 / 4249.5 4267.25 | 1.15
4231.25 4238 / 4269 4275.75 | 0.84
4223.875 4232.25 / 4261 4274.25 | 1.24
